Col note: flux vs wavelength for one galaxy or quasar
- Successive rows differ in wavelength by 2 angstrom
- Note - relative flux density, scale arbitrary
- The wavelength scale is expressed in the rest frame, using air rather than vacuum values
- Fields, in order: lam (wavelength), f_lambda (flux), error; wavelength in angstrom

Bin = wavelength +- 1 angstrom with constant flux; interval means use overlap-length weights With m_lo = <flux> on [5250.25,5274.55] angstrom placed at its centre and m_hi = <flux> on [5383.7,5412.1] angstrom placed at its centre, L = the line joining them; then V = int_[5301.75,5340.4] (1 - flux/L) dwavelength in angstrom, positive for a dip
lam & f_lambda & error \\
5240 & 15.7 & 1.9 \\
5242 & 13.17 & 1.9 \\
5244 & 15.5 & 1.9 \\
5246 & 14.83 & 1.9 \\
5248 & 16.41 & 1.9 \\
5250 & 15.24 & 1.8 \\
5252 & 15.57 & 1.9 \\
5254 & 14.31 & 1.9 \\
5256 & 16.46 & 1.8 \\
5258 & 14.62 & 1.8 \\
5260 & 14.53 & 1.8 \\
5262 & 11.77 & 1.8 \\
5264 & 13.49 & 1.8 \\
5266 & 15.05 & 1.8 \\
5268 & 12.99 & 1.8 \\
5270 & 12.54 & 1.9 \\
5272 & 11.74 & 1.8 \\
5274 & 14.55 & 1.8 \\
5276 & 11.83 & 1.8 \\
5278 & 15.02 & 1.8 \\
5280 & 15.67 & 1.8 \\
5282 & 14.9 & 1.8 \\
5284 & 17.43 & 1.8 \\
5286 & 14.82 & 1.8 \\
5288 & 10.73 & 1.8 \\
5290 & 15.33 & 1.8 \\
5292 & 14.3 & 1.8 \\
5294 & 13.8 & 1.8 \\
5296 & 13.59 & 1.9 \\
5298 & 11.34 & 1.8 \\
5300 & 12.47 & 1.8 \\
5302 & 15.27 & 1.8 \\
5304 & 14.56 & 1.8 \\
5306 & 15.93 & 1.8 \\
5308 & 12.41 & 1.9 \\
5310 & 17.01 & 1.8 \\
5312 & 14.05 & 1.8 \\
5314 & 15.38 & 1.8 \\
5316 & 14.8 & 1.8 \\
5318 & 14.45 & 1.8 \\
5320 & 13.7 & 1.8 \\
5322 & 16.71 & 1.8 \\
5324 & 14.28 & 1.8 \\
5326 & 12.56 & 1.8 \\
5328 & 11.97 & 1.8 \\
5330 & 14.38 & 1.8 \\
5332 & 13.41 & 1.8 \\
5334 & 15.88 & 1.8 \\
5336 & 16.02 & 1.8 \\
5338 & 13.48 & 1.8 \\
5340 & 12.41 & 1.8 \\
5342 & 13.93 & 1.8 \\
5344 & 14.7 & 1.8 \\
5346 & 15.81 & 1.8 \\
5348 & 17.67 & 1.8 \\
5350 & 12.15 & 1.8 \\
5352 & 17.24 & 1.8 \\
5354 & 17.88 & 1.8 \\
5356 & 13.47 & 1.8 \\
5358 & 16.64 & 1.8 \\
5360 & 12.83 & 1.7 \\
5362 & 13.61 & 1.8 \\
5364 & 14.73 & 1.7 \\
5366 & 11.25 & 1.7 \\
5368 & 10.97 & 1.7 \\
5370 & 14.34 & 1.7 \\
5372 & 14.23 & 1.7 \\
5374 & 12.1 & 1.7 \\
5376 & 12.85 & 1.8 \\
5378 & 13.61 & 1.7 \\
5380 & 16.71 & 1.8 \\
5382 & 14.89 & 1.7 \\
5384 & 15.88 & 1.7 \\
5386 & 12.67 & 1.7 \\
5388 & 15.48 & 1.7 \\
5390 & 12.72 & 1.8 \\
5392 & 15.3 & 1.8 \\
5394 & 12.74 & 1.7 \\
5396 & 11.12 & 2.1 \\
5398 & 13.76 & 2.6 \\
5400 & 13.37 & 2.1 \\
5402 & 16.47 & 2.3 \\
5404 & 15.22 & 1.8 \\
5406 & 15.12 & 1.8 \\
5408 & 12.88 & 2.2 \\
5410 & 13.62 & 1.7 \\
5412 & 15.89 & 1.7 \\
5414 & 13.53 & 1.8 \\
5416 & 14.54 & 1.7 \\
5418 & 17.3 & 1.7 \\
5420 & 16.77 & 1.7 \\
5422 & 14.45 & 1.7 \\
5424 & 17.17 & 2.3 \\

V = -1.2 angstrom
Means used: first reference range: 14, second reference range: 14.1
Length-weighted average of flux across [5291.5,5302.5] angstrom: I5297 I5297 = 13.3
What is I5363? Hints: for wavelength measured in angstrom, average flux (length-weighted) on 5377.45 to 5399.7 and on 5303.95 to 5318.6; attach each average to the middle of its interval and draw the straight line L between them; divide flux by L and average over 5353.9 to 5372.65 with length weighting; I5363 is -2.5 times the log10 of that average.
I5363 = 0.04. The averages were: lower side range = 14.9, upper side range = 14.1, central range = 13.8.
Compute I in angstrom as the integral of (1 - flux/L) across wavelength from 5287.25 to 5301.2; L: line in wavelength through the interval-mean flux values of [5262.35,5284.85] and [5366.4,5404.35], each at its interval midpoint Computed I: 0.83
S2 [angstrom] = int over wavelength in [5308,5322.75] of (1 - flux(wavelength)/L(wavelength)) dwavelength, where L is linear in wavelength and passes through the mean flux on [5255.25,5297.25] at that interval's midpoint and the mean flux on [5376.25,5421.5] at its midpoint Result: -0.8 angstrom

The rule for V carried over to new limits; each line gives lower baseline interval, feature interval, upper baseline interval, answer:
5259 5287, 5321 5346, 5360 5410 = -0.5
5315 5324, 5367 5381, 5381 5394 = 0.9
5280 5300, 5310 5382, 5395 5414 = -1.3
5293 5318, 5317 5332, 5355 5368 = 0.0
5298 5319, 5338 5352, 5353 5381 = -0.4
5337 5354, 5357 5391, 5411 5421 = 2.9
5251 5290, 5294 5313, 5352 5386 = 0.1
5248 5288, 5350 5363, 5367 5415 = -0.9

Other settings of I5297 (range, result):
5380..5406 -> 14.3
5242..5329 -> 14.3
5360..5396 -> 13.7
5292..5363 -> 14.4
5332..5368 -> 14.5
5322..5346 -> 14.1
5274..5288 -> 14.6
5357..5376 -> 13.4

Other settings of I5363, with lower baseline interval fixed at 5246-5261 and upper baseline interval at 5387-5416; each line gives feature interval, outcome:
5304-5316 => -0.006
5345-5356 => -0.100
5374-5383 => 0.003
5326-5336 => 0.051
